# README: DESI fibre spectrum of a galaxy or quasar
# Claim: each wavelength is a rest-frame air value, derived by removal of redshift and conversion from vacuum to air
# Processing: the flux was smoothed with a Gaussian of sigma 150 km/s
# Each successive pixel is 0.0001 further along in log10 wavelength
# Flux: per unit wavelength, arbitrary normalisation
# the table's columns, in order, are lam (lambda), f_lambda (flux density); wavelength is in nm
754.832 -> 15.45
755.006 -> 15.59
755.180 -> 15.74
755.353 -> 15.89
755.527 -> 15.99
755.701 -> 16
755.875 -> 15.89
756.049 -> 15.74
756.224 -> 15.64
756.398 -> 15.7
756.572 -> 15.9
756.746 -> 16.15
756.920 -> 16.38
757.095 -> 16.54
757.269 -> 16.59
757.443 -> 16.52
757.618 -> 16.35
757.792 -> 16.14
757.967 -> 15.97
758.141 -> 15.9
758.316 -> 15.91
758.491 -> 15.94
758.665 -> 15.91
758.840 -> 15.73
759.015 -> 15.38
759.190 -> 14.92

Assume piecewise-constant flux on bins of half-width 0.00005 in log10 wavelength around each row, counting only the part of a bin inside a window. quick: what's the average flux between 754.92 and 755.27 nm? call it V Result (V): 15.7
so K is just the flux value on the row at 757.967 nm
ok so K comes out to 15.97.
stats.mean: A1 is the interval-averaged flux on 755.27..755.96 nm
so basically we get 15.9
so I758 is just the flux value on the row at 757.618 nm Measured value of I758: 16.35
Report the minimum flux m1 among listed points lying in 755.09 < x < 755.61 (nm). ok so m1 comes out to 15.74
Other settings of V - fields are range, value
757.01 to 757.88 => 16.4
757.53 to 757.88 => 16.2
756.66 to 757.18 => 16.3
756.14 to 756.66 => 15.8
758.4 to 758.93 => 15.9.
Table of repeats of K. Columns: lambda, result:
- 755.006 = 15.59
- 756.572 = 15.9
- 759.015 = 15.38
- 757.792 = 16.14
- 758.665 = 15.91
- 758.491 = 15.94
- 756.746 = 16.15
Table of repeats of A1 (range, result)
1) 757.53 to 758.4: 16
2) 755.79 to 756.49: 15.7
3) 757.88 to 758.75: 15.9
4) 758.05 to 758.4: 15.9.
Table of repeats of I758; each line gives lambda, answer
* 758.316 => 15.91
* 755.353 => 15.89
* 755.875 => 15.89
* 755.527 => 15.99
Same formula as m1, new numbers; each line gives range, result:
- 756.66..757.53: 16.15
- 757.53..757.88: 16.14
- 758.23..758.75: 15.91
